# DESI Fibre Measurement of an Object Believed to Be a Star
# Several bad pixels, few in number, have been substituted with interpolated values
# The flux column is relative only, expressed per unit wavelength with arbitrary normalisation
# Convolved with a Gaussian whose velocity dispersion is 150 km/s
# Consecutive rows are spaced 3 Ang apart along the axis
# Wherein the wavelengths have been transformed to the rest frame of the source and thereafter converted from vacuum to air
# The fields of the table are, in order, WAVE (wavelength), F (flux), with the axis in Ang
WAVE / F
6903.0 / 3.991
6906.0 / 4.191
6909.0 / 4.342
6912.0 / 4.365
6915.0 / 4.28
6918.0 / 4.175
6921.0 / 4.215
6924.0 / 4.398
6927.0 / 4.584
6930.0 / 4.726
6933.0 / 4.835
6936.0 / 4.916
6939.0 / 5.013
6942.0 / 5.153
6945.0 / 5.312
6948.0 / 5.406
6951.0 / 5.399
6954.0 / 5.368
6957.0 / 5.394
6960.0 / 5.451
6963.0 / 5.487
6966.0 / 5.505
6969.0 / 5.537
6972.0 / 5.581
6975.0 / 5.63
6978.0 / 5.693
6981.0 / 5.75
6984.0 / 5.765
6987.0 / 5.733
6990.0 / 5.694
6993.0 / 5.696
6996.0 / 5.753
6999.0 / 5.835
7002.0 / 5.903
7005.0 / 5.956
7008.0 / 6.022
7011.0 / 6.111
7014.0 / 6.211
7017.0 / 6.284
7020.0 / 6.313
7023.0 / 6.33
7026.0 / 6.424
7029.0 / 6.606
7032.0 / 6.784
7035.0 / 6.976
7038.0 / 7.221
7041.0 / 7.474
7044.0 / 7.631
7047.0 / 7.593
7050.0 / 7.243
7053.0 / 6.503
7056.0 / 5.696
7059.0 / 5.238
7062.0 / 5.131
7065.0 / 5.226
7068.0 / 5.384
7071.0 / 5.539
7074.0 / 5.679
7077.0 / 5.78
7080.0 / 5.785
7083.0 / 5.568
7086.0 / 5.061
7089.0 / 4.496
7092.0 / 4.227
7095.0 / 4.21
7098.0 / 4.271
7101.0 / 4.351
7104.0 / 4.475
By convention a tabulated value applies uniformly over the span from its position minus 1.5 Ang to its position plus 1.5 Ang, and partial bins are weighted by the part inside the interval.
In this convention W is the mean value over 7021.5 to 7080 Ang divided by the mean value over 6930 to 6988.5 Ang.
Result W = 1.2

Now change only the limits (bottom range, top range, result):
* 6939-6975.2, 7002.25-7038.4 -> 1.18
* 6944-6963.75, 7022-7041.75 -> 1.26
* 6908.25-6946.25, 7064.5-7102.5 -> 1.09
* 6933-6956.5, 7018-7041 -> 1.29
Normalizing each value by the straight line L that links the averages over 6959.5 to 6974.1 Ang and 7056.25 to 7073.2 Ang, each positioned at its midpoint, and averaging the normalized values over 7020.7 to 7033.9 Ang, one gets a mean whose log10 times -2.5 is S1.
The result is -0.20 mag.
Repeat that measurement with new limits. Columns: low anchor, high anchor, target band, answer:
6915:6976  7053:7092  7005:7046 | -0.249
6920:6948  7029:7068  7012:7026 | -0.037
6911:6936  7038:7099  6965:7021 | -0.151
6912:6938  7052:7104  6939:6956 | -0.152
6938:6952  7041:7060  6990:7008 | 0.035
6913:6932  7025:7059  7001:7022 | 0.019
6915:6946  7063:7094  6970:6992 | -0.164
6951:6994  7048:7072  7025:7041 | -0.199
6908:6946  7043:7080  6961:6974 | -0.098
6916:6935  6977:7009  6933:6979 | -0.060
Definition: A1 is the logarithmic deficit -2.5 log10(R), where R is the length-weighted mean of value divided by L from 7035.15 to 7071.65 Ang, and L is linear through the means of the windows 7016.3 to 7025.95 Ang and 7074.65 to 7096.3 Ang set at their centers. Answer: -0.118 mag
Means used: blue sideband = 6.33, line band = 6.37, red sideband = 5.05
